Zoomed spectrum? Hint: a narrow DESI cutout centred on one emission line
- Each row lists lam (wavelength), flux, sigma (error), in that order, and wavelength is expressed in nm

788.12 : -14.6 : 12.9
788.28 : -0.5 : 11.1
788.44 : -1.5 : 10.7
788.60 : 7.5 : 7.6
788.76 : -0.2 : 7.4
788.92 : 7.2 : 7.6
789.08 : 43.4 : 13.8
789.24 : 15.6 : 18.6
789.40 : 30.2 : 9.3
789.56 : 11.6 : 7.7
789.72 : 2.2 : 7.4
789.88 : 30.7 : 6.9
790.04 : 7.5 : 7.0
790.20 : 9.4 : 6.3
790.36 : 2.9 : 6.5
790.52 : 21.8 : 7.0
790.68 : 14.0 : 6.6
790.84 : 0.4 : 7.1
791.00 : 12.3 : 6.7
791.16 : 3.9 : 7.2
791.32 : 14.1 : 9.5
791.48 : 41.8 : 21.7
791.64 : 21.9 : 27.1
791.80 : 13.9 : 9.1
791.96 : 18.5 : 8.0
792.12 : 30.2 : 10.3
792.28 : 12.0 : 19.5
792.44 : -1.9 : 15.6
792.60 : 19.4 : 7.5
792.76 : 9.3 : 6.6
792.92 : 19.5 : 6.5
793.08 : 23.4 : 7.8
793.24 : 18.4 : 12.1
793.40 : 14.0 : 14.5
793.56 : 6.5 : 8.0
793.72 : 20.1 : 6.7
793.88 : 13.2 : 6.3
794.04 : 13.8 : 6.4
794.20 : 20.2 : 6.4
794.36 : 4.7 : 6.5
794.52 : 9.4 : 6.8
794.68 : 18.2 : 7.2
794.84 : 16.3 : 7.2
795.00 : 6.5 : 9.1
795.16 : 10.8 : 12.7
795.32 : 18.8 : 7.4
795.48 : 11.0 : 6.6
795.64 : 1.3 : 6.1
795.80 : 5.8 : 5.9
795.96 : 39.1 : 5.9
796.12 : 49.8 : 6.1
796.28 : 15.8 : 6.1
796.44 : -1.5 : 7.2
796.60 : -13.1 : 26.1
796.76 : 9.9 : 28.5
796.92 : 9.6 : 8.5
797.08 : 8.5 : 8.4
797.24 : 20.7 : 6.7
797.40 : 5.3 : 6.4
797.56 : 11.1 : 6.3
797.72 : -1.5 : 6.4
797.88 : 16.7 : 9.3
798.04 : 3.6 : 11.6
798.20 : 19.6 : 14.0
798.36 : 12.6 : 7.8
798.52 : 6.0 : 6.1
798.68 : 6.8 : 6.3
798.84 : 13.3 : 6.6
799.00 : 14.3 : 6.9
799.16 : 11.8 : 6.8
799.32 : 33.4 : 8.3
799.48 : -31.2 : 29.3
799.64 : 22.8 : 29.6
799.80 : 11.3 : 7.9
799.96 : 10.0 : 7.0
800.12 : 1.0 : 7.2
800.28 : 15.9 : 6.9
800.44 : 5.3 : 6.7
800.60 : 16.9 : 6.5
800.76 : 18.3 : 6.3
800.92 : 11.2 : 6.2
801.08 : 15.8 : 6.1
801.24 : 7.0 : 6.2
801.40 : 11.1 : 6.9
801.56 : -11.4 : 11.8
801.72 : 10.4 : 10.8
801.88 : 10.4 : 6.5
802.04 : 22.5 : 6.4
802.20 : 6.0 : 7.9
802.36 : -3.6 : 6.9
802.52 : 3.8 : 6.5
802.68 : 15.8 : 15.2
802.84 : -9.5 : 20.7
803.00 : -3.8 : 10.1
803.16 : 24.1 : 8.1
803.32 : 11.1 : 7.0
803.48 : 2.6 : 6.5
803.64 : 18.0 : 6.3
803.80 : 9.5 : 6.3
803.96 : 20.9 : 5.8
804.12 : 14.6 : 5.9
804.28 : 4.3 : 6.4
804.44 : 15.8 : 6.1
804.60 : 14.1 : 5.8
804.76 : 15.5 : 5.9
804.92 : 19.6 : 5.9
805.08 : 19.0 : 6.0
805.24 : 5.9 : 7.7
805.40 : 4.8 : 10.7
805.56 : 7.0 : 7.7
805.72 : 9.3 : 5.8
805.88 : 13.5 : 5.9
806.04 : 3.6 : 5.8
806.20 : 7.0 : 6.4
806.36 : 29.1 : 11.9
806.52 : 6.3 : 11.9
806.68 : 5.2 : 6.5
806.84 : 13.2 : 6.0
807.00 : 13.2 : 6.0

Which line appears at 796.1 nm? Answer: H-gamma 4340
